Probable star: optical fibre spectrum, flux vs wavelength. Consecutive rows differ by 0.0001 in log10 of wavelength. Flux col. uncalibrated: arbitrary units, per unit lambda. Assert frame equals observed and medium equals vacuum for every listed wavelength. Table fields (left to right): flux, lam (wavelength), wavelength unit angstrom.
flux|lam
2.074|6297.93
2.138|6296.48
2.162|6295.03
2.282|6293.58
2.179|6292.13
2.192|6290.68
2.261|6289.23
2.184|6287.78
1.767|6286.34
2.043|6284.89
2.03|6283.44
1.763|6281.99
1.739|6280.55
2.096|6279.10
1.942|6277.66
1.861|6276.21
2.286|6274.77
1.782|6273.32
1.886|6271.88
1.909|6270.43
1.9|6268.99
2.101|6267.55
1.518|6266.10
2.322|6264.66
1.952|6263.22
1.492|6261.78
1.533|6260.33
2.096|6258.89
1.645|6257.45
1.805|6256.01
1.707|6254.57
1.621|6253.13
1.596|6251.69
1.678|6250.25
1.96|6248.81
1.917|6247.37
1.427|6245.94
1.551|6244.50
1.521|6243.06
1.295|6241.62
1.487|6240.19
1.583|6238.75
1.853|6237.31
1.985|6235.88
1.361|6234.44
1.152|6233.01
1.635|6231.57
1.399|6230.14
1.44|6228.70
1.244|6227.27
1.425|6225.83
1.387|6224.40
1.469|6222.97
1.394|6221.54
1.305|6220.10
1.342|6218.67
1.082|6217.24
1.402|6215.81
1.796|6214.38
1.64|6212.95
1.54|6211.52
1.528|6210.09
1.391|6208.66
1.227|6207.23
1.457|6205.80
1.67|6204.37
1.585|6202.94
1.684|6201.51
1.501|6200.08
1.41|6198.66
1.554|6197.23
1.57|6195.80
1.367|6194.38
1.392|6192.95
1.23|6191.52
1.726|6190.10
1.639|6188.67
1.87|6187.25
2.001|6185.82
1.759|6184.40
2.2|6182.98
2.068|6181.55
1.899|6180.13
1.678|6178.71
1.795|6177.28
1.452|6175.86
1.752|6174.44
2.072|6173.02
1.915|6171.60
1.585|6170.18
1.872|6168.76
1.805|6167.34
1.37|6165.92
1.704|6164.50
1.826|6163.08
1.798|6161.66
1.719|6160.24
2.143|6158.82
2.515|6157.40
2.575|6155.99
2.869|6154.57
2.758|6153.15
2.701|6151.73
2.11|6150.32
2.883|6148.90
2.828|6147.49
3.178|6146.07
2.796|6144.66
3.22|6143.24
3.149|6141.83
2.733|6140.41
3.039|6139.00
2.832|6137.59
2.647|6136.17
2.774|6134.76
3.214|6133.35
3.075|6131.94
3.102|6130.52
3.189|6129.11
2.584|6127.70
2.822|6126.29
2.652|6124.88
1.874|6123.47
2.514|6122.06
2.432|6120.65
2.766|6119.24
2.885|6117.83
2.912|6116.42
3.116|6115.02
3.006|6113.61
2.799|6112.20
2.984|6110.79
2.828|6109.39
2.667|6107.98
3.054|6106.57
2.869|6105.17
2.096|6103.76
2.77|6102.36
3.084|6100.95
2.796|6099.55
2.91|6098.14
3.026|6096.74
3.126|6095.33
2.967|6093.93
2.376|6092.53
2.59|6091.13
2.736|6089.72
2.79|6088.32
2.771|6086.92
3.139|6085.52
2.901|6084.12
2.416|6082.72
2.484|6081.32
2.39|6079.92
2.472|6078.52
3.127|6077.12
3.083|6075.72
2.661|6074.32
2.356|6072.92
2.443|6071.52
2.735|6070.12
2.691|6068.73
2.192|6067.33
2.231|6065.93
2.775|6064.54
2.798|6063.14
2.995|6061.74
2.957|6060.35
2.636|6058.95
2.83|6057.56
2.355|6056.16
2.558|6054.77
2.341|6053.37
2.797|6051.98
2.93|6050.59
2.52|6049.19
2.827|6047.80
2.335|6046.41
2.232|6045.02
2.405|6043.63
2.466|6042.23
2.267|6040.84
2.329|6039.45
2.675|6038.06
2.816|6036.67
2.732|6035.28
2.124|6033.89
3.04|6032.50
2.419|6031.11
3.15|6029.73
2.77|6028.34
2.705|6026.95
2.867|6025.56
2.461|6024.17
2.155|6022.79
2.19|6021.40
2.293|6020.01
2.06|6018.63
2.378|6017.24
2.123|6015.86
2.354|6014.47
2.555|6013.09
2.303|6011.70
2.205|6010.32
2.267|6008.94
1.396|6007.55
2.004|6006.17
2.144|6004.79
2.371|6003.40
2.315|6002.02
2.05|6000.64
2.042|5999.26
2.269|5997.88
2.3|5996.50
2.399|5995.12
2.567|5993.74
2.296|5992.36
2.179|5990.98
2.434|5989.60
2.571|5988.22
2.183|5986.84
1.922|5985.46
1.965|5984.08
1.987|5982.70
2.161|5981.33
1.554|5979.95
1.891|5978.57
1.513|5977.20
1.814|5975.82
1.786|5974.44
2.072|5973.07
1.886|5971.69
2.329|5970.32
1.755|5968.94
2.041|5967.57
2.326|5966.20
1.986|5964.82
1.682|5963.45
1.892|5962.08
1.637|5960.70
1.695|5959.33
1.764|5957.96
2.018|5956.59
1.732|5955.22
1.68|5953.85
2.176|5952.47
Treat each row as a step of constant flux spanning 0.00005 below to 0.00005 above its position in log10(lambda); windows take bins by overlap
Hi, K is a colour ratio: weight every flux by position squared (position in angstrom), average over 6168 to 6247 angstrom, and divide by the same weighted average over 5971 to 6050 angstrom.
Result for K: 0.7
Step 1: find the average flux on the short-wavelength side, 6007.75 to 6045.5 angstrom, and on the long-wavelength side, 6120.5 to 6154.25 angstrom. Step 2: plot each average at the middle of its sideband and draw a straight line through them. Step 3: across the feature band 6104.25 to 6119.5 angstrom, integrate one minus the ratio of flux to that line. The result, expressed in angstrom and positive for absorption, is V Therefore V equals -1.0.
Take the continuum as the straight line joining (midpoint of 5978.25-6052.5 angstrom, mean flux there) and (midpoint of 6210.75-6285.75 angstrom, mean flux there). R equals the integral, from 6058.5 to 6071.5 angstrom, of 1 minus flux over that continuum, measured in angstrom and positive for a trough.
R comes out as -2.7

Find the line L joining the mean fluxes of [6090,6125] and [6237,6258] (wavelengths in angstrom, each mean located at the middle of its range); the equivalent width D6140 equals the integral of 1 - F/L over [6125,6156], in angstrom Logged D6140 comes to -4.6 angstrom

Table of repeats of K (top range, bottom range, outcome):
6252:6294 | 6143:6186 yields 0.93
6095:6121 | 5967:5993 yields 1.47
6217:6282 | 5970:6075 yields 0.76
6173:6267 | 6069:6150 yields 0.59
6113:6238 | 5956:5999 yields 1.07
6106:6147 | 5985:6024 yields 1.33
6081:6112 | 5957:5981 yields 1.56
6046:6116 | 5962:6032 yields 1.28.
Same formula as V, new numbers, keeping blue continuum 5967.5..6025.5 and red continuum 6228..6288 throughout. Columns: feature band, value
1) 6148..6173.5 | -3.07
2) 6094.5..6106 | -4.92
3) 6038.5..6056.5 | -3.74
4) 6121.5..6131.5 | -3.80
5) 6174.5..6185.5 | 0.19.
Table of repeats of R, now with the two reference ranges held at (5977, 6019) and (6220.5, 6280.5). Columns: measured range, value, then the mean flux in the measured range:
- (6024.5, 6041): -4.5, 2.67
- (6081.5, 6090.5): -3.5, 2.77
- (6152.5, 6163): -2.5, 2.31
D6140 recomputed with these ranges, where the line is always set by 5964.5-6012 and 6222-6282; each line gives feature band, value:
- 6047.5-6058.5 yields -3.54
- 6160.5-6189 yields 0.13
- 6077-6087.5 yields -3.97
